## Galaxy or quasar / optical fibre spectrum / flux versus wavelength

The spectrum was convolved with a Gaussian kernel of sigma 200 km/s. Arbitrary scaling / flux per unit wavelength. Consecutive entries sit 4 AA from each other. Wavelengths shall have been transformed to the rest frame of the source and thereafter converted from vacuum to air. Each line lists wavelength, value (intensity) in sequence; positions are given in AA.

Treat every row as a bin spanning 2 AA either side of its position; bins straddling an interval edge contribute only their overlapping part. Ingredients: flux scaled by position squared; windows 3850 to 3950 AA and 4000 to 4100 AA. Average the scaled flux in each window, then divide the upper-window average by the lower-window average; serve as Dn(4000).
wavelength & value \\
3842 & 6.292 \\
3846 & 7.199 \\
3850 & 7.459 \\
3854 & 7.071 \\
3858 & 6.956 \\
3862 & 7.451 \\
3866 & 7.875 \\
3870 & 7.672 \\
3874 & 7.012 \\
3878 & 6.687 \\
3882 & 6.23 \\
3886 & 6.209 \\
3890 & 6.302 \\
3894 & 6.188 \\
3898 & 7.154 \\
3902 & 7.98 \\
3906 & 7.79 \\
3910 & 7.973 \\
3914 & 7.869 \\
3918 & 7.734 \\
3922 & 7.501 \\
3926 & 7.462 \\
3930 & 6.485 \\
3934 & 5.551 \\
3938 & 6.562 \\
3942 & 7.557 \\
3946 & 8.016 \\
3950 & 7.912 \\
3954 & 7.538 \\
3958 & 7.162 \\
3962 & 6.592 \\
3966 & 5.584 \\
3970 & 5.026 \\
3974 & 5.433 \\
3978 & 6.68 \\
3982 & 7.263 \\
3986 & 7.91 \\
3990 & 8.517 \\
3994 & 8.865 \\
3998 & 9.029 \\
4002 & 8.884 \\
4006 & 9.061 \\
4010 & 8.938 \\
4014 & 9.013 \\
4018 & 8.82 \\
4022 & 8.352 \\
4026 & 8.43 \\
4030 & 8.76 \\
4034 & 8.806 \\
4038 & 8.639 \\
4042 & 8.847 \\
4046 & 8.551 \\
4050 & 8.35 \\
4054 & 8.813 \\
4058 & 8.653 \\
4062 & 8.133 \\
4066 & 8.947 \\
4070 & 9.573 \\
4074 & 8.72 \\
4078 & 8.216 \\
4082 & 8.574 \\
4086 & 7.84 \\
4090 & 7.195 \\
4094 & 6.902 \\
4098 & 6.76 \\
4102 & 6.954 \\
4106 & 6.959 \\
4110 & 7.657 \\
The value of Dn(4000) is 1.28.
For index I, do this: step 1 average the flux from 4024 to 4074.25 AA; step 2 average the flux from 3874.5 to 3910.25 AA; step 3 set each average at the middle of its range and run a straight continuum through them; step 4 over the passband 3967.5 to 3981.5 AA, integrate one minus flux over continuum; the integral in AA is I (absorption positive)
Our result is 3.5 AA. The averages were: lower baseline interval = 6.9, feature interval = 5.87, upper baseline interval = 8.71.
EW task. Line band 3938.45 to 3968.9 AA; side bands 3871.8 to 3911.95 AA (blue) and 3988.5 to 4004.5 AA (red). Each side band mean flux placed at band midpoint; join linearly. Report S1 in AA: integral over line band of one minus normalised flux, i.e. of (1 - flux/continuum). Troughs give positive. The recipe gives 3.6 AA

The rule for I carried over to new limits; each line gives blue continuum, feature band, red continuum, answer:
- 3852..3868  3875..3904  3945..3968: 2.3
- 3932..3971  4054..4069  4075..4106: -2.7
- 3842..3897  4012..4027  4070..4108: -2.5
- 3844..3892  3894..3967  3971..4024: 3.0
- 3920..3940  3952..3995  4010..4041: 4.0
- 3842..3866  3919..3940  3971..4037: 2.6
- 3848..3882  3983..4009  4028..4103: -2.4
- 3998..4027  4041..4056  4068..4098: -0.4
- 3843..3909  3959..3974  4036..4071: 4.0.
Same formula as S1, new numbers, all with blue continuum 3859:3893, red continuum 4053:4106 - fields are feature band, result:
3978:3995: -0.9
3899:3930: -2.3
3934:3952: 0.0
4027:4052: -2.7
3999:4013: -2.5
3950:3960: -0.2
